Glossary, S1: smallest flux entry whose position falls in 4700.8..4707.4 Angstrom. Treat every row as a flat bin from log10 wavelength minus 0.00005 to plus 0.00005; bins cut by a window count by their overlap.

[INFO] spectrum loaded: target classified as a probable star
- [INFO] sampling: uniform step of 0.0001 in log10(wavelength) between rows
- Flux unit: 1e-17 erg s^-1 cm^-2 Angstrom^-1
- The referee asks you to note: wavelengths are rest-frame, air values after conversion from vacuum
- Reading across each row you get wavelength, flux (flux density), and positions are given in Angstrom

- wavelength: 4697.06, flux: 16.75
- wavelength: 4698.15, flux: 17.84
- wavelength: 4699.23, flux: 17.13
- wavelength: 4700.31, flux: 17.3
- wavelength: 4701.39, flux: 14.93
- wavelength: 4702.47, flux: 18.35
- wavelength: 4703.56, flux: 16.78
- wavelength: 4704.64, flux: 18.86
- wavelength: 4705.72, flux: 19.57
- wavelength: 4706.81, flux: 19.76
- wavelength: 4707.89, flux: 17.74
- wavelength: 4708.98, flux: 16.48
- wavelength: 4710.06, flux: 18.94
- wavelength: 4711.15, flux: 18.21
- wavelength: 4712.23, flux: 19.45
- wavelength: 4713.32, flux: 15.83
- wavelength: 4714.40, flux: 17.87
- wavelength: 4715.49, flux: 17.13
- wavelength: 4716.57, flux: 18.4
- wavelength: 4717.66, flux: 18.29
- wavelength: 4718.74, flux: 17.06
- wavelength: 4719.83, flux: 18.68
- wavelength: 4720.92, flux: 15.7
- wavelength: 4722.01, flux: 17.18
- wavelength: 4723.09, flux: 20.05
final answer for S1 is 14.93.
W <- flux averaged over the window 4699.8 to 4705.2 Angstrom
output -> 17.3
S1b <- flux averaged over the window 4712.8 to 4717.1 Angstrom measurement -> 17.3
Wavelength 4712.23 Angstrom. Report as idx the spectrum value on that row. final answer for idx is 19.45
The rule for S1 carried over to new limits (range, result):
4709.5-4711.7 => 18.21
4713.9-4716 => 17.13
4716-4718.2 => 18.29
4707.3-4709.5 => 16.48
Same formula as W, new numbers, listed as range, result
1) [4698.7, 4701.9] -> 16.5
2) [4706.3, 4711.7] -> 18.2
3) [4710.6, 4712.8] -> 18.8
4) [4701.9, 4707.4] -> 18.6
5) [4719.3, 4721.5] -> 17.1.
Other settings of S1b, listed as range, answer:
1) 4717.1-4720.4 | 18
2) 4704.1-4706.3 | 19.2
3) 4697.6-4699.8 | 17.4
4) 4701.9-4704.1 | 17.5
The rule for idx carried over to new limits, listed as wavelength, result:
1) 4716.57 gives 18.4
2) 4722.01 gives 17.18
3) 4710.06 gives 18.94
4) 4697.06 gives 16.75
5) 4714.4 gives 17.87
